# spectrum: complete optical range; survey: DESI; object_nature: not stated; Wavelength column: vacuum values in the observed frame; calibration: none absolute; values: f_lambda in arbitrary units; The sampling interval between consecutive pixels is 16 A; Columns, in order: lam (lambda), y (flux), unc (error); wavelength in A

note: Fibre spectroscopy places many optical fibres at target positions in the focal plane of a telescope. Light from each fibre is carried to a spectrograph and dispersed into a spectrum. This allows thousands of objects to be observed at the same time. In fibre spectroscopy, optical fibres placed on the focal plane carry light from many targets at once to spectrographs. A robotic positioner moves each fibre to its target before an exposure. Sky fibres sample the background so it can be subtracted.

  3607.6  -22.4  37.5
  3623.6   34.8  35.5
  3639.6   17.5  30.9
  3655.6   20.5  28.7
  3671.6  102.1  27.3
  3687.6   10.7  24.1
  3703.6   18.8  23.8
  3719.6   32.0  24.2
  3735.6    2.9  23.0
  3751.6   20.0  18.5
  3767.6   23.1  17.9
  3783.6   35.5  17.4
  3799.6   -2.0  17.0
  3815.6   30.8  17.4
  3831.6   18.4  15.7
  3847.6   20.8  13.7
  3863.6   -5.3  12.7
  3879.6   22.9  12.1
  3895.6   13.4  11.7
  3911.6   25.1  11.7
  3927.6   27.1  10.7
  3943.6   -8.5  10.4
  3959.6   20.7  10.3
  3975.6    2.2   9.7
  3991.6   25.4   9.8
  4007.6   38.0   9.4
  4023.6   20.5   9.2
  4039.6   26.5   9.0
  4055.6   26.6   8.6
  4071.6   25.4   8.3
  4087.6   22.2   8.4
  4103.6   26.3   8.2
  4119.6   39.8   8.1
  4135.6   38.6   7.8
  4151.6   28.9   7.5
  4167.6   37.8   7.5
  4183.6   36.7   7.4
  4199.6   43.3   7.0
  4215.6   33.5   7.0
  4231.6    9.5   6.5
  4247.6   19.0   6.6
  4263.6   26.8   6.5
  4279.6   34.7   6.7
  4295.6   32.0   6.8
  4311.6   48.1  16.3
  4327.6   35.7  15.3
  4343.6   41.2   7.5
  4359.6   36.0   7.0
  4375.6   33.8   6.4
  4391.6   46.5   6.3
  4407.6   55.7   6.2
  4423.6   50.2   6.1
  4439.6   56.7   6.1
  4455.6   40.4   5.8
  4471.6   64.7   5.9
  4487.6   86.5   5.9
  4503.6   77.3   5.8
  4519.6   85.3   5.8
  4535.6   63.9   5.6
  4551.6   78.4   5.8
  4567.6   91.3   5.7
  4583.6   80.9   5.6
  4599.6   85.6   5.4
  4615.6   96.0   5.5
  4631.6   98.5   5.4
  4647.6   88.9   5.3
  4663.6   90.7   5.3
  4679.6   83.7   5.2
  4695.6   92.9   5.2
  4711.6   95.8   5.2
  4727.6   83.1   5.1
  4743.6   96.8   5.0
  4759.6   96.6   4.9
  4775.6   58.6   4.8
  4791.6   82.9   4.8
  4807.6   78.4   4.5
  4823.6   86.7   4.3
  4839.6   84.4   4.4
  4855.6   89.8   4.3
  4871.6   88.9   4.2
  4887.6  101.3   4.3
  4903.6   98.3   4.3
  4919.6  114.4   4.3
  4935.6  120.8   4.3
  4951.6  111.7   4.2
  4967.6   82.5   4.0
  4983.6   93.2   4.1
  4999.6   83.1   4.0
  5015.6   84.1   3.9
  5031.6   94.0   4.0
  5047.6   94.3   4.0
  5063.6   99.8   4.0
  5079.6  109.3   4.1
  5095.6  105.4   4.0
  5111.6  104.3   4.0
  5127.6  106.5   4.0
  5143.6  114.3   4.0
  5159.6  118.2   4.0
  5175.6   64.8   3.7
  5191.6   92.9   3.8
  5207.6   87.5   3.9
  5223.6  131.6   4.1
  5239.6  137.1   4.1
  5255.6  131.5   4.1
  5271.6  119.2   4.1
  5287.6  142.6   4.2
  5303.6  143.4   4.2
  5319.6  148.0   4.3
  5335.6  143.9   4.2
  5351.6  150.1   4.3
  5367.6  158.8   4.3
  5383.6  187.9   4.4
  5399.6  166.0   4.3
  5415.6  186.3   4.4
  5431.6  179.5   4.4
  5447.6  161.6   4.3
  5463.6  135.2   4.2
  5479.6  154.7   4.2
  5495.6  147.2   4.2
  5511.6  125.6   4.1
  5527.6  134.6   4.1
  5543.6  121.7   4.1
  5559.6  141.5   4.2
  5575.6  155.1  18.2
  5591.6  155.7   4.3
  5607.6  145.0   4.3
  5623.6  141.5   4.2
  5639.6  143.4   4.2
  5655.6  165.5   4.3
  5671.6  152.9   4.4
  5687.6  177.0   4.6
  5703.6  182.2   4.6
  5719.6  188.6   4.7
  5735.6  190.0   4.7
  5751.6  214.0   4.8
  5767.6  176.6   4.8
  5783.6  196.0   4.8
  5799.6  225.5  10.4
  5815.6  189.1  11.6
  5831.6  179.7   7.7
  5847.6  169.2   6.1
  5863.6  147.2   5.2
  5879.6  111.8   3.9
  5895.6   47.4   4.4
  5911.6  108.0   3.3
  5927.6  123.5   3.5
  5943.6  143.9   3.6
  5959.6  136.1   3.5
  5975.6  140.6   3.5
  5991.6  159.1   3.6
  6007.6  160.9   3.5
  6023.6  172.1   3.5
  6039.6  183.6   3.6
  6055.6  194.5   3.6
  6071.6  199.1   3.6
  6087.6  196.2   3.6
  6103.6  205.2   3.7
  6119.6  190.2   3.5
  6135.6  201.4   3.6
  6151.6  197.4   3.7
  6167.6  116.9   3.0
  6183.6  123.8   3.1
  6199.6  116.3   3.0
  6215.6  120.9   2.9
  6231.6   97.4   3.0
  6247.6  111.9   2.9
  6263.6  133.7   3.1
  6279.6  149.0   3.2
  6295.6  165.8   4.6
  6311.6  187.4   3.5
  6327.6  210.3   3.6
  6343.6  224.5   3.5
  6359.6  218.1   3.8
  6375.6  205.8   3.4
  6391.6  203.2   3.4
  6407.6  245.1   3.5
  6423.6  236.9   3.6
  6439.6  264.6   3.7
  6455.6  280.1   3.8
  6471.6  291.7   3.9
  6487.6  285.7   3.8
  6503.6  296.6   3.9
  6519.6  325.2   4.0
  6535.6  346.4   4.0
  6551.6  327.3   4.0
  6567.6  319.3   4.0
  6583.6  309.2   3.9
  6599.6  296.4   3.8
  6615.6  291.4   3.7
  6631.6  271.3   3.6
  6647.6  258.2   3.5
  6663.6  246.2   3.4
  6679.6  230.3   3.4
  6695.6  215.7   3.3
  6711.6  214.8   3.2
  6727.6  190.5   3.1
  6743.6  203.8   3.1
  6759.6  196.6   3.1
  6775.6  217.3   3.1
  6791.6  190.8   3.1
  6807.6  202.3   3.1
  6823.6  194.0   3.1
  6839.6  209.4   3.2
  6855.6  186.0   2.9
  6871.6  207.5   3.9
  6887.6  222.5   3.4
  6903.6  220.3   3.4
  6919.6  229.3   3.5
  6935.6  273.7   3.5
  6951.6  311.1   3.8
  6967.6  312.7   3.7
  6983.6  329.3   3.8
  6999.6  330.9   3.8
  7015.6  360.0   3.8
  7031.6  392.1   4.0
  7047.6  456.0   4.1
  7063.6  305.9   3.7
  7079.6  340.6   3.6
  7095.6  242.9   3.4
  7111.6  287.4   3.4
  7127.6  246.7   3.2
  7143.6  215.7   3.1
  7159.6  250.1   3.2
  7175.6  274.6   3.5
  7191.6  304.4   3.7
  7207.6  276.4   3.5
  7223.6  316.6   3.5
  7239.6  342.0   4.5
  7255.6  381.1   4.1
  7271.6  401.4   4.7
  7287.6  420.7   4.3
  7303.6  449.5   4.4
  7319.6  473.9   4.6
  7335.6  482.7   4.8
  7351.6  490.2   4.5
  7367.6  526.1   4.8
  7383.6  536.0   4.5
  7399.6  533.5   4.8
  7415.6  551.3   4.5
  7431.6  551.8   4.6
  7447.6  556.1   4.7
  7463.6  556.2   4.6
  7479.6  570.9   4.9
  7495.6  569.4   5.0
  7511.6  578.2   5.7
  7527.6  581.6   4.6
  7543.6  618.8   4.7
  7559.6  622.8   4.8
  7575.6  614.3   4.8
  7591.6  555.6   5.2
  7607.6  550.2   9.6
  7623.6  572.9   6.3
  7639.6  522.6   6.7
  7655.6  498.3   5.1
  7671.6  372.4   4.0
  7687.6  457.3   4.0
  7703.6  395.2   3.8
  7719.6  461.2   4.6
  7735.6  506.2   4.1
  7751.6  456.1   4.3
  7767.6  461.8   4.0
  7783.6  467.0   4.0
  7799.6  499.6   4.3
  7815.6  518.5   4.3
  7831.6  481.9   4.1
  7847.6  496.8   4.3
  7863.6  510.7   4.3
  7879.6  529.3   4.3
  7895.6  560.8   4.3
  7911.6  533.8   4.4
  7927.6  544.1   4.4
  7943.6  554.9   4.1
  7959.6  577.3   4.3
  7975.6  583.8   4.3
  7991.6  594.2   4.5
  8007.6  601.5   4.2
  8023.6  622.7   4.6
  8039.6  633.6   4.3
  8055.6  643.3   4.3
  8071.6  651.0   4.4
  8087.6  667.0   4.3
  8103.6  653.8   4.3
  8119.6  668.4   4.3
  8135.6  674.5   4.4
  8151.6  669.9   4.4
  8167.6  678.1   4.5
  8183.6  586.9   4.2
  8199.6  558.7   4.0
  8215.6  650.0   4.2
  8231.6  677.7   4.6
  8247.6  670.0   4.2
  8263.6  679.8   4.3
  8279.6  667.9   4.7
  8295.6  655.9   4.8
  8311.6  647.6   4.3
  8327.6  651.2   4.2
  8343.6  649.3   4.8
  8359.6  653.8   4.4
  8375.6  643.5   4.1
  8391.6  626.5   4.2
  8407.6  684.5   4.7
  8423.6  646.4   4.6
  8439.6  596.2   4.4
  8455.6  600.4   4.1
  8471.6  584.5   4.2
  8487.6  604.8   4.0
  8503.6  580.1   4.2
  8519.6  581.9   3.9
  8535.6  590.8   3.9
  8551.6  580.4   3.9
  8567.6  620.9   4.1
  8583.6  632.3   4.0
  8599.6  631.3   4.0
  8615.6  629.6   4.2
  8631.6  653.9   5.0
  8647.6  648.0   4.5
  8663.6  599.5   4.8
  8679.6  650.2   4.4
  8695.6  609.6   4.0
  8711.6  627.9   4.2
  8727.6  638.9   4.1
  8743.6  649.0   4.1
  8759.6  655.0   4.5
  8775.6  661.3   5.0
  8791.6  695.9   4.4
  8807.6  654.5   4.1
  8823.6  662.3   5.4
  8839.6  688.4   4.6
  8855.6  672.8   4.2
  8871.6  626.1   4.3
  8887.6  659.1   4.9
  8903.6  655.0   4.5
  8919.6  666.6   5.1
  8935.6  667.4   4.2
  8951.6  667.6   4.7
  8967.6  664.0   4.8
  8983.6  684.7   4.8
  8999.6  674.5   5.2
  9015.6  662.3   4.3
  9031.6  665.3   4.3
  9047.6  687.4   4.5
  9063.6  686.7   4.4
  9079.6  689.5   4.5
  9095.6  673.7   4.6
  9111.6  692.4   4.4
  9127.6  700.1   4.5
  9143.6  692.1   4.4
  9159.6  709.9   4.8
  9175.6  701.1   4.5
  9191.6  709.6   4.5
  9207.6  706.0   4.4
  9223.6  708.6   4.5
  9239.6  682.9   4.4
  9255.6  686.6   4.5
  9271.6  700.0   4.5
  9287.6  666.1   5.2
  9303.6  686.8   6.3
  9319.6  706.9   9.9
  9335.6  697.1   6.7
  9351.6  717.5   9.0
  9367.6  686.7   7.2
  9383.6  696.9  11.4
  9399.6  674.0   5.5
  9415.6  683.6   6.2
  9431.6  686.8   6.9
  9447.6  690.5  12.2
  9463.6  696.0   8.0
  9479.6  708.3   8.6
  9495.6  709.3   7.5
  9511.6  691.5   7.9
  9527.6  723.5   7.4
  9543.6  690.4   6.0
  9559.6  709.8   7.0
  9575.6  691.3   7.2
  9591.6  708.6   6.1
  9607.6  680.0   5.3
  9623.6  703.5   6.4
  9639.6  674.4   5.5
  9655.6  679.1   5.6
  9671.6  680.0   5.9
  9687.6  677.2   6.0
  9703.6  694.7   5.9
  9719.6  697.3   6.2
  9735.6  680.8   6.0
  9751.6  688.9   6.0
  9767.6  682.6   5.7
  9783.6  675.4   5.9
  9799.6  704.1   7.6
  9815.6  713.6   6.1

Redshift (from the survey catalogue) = 0.000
